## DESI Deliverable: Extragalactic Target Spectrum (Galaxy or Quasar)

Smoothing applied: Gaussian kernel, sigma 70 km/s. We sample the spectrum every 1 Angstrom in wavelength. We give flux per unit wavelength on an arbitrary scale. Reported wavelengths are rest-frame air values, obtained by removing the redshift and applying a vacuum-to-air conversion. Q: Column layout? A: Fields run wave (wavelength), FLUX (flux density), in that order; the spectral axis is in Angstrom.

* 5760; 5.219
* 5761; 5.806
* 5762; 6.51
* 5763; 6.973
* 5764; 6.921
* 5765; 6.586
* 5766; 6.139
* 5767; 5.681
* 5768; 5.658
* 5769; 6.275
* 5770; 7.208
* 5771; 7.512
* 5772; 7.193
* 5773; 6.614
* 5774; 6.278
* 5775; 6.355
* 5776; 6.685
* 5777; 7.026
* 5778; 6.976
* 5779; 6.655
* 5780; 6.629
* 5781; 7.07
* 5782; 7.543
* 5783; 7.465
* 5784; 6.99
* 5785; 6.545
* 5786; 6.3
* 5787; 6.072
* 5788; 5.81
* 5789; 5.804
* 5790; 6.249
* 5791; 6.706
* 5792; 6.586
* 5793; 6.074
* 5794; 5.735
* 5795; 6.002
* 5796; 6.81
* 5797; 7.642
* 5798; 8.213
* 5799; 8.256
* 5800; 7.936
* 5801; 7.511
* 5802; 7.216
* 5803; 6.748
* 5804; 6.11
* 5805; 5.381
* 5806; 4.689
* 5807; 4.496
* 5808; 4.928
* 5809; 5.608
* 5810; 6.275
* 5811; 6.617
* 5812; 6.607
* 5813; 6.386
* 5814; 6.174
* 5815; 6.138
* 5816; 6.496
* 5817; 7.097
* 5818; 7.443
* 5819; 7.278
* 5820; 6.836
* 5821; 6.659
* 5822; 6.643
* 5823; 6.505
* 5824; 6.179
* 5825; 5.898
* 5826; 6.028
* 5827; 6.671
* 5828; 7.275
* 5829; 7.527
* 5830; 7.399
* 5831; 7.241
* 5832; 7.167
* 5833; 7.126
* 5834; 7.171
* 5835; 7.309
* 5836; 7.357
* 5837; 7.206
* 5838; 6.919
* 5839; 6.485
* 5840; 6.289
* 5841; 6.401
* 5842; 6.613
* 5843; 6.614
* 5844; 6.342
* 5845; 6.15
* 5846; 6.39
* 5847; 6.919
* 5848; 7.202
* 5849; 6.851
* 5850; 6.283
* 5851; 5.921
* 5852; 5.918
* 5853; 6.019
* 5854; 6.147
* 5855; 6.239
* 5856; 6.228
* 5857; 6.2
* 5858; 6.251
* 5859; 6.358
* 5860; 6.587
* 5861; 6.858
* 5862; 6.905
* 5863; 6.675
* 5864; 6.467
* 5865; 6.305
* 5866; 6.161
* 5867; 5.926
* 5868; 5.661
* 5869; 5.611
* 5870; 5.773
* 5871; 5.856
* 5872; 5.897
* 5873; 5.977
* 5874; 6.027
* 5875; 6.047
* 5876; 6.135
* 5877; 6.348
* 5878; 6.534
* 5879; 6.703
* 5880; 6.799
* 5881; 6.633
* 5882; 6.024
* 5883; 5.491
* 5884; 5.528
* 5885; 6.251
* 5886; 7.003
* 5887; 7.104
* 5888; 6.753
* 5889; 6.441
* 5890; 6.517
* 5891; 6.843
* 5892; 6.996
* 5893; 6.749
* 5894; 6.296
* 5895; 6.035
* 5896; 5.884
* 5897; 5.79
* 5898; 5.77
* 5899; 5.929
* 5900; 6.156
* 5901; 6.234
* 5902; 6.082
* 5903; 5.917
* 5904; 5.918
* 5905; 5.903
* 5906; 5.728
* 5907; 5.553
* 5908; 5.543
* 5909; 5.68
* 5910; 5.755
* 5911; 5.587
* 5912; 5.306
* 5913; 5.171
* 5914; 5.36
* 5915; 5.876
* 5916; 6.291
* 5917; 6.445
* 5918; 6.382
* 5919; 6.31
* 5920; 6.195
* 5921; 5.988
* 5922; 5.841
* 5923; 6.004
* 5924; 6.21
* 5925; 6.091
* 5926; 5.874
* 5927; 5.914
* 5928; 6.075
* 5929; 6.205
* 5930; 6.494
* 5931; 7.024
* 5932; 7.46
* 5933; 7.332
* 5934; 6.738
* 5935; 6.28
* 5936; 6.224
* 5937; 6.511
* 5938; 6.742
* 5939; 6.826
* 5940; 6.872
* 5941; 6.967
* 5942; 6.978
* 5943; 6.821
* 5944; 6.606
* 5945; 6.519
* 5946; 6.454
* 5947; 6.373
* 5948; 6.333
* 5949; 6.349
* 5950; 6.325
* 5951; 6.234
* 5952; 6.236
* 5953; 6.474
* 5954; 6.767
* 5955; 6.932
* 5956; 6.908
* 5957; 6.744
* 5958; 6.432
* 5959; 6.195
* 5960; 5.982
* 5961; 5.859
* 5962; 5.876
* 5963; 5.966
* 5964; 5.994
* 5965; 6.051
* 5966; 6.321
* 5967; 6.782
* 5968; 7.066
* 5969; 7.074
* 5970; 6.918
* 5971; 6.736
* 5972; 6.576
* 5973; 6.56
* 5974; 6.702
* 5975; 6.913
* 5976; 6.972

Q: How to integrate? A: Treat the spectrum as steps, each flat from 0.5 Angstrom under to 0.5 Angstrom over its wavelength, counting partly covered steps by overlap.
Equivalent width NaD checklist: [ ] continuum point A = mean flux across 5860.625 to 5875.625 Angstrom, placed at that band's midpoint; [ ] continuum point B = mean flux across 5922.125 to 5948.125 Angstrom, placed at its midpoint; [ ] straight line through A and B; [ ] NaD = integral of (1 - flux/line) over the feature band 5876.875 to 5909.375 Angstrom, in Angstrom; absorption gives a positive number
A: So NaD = 0.3 Angstrom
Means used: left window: 6.14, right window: 6.53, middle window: 6.22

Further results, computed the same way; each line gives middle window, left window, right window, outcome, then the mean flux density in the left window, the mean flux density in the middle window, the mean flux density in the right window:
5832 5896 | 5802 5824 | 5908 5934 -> -2.4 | 6.26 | 6.43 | 6.12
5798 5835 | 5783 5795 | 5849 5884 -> -2.2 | 6.3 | 6.63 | 6.2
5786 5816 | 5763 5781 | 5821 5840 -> 1.7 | 6.63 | 6.37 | 6.87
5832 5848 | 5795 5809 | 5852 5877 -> -1.1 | 6.55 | 6.78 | 6.18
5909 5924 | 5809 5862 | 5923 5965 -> 1.4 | 6.63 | 5.9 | 6.46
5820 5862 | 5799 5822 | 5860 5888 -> -1.8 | 6.44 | 6.63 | 6.26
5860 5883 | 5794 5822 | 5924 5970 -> 1.1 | 6.56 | 6.23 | 6.5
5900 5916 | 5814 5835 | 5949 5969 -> 2.0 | 6.83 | 5.74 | 6.39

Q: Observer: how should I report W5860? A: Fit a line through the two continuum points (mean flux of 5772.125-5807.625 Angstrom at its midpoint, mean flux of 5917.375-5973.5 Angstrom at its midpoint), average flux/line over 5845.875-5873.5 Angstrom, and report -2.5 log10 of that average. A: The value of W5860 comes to 0.05 mag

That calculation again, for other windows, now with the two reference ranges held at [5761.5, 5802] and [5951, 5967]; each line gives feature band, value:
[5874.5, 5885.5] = 0.05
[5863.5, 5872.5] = 0.10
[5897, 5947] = 0.04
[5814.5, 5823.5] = -0.02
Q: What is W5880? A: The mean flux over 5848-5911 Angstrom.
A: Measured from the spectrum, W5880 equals 6.2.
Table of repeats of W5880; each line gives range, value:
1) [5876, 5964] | 6.28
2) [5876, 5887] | 6.36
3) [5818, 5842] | 6.86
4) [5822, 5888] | 6.47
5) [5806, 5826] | 6.28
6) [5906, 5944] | 6.24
